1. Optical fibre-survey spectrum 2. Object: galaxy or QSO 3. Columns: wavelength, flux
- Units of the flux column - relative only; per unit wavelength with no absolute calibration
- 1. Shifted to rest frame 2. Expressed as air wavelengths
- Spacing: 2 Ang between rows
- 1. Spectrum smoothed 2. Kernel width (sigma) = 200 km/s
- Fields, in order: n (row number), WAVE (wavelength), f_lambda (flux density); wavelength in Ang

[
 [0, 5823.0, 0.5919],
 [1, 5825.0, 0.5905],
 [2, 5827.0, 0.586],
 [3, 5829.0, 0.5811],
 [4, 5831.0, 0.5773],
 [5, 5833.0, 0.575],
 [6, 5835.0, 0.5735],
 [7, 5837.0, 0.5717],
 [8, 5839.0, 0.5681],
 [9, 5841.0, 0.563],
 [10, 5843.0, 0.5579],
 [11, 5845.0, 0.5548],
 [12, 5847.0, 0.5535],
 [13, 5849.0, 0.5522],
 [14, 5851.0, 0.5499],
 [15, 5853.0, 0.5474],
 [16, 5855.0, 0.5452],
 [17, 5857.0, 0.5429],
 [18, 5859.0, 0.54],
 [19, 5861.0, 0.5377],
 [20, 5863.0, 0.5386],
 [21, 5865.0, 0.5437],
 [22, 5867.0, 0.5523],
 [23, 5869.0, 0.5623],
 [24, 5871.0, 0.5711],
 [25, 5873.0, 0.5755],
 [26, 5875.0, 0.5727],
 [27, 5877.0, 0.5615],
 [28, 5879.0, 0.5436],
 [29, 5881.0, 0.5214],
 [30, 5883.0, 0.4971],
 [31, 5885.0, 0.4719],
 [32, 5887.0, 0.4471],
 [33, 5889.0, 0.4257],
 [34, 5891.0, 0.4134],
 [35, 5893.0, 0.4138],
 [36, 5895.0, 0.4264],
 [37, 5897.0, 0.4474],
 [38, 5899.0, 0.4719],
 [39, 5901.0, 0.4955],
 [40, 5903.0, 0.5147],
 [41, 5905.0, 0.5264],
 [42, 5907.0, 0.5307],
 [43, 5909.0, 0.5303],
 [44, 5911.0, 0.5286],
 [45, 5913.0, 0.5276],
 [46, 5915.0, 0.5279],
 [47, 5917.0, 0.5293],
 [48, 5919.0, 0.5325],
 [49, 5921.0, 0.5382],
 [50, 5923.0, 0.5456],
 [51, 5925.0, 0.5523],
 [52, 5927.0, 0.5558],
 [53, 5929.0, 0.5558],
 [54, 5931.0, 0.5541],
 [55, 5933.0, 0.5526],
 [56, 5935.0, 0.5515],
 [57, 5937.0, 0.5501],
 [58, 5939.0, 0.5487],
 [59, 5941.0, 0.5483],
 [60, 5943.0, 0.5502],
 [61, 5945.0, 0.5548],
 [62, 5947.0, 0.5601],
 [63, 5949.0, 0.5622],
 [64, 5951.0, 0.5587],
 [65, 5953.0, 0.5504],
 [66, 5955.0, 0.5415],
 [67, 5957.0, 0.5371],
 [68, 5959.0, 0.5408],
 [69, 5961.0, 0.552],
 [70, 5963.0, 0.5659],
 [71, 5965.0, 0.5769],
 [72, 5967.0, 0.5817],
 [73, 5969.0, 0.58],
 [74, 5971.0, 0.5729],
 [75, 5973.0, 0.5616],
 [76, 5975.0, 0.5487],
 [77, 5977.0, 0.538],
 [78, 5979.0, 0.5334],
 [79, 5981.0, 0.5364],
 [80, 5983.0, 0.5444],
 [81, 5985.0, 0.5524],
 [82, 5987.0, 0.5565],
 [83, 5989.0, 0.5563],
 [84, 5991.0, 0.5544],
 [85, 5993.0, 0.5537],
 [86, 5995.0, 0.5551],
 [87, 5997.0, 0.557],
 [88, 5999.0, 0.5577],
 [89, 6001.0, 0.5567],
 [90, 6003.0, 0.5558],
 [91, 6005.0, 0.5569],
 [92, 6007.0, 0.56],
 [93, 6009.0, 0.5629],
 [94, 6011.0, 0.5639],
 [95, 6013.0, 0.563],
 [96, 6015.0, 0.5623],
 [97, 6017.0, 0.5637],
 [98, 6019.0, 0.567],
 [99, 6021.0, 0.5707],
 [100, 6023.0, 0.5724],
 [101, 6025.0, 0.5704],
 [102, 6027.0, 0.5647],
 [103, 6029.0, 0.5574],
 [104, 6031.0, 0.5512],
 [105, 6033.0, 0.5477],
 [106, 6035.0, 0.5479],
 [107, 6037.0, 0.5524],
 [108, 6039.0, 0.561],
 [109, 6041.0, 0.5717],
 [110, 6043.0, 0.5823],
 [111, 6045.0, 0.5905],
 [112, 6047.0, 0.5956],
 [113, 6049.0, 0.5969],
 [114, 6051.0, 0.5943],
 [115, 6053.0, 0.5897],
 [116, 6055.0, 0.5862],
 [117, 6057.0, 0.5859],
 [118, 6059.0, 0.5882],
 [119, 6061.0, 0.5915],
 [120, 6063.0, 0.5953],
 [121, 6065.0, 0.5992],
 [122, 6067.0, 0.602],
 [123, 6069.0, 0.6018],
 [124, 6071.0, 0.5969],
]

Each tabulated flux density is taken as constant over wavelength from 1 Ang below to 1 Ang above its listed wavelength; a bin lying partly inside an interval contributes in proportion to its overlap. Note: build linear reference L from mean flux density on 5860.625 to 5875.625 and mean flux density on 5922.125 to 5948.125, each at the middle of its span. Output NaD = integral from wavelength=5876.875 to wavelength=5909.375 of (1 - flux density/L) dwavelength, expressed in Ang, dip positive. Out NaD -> 4.3 Ang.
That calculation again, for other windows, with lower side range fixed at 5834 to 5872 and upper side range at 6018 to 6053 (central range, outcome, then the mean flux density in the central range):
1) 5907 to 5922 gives 0.8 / 0.531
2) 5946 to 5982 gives 0.6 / 0.555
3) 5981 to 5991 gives 0.3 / 0.551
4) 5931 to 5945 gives 0.3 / 0.551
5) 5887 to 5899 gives 2.7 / 0.431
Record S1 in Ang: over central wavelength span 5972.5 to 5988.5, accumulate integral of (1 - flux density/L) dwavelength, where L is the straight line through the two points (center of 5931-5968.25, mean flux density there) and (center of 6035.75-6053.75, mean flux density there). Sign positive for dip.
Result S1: 0.5 Ang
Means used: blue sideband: 0.555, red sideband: 0.581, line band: 0.546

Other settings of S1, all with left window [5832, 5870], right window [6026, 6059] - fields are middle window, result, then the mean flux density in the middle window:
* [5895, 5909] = 1.6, 0.495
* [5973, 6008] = 1.0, 0.552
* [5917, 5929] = 0.4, 0.544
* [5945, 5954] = 0.1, 0.558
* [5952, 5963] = 0.4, 0.546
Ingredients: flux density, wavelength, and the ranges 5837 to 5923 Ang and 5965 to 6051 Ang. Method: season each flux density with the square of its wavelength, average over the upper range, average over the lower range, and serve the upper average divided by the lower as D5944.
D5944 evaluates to 1.12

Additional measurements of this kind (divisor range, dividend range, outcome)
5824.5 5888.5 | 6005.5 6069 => 1.11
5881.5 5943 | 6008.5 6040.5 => 1.14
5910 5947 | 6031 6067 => 1.11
